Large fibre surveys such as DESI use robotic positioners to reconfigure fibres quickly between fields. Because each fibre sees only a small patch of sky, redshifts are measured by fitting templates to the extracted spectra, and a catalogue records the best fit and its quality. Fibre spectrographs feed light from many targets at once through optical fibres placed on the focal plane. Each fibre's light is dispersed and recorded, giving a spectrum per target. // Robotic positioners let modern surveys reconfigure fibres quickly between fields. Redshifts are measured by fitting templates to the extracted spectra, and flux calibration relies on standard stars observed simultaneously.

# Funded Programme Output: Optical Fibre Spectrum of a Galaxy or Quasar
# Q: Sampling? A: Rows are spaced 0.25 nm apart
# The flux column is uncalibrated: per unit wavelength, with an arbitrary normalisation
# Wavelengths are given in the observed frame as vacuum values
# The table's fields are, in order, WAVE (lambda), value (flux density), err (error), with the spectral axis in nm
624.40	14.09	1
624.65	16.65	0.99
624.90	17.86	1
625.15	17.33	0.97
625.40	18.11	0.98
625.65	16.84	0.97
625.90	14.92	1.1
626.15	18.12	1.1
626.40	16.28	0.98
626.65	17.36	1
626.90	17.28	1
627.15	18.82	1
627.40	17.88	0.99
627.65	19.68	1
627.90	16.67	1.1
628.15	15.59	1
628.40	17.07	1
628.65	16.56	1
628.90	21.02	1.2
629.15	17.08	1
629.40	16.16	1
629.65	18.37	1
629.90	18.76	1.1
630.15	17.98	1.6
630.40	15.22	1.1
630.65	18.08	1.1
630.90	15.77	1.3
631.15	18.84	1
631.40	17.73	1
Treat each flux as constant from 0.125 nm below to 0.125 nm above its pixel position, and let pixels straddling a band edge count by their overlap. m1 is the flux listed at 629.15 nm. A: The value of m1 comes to 17.08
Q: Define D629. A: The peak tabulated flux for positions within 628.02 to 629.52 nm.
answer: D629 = 21.02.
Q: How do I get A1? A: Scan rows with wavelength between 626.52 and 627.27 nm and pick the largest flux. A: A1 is 18.82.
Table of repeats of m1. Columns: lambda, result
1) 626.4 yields 16.28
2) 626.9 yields 17.28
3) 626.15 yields 18.12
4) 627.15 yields 18.82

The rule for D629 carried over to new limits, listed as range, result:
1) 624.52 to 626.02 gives 18.11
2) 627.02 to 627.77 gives 19.68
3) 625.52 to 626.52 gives 18.12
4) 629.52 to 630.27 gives 18.76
